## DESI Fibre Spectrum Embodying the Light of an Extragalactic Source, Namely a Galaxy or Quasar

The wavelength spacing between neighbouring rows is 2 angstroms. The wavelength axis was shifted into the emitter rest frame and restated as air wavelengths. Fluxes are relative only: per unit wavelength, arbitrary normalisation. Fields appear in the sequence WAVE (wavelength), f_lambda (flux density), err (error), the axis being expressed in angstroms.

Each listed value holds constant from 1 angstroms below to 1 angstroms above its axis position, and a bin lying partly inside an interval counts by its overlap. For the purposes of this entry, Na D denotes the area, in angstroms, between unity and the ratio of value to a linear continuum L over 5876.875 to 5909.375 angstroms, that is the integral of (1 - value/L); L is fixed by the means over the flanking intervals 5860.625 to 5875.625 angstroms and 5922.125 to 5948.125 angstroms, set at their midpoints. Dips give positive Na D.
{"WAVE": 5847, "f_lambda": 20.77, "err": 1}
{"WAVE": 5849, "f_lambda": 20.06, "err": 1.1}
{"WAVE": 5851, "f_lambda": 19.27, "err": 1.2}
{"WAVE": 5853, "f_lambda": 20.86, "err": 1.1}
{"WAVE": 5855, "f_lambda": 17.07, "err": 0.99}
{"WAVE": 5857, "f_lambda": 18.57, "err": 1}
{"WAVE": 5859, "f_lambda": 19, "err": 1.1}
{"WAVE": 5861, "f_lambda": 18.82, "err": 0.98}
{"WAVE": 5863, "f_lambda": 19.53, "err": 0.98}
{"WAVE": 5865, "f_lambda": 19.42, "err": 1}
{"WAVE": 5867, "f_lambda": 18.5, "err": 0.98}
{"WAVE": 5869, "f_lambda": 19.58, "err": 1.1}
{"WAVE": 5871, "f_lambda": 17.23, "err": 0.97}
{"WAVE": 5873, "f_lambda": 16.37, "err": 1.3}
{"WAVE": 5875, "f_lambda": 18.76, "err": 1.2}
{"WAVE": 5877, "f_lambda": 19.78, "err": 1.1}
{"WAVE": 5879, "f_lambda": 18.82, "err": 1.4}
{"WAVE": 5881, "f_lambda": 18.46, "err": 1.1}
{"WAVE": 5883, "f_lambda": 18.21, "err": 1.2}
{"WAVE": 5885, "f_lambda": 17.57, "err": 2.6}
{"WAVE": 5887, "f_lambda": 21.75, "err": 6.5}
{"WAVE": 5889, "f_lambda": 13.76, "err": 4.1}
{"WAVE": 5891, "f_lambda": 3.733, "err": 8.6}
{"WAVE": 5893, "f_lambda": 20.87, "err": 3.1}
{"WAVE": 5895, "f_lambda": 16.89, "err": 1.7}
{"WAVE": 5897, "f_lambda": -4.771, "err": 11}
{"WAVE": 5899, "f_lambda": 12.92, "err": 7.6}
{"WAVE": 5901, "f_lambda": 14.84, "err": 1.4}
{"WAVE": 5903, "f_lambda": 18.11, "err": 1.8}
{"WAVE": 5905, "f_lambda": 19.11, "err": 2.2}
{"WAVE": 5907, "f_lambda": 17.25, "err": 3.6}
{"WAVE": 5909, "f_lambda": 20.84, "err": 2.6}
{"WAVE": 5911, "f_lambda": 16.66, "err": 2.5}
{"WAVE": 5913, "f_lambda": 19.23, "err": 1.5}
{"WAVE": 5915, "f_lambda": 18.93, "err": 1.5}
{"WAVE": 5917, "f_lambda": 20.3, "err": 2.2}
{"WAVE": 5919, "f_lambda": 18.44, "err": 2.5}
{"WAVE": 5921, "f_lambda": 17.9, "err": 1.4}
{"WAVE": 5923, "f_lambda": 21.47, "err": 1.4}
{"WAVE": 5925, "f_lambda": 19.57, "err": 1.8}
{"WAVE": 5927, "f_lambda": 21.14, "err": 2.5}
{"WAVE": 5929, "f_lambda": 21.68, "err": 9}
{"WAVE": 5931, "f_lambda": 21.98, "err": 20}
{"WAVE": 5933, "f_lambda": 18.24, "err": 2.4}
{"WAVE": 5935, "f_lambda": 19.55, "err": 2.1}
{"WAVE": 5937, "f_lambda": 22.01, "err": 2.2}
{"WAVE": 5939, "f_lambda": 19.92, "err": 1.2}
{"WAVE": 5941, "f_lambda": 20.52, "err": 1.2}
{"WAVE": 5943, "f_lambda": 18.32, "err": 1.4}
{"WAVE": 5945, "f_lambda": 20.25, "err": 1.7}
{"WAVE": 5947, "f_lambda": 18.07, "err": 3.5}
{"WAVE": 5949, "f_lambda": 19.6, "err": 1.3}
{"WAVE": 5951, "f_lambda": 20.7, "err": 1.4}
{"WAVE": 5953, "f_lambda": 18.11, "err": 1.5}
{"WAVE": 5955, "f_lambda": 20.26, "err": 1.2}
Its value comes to 6.0 angstroms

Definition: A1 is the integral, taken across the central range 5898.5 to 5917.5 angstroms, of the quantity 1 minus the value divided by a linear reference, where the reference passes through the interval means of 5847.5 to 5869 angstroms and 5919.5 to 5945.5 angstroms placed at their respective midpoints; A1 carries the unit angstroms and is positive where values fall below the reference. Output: 1.9 angstroms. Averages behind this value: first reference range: 19.2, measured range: 17.9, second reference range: 20.2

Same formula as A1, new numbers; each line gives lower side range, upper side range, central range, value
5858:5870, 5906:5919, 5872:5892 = 2.4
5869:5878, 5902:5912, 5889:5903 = 5.2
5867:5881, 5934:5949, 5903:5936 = -0.2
